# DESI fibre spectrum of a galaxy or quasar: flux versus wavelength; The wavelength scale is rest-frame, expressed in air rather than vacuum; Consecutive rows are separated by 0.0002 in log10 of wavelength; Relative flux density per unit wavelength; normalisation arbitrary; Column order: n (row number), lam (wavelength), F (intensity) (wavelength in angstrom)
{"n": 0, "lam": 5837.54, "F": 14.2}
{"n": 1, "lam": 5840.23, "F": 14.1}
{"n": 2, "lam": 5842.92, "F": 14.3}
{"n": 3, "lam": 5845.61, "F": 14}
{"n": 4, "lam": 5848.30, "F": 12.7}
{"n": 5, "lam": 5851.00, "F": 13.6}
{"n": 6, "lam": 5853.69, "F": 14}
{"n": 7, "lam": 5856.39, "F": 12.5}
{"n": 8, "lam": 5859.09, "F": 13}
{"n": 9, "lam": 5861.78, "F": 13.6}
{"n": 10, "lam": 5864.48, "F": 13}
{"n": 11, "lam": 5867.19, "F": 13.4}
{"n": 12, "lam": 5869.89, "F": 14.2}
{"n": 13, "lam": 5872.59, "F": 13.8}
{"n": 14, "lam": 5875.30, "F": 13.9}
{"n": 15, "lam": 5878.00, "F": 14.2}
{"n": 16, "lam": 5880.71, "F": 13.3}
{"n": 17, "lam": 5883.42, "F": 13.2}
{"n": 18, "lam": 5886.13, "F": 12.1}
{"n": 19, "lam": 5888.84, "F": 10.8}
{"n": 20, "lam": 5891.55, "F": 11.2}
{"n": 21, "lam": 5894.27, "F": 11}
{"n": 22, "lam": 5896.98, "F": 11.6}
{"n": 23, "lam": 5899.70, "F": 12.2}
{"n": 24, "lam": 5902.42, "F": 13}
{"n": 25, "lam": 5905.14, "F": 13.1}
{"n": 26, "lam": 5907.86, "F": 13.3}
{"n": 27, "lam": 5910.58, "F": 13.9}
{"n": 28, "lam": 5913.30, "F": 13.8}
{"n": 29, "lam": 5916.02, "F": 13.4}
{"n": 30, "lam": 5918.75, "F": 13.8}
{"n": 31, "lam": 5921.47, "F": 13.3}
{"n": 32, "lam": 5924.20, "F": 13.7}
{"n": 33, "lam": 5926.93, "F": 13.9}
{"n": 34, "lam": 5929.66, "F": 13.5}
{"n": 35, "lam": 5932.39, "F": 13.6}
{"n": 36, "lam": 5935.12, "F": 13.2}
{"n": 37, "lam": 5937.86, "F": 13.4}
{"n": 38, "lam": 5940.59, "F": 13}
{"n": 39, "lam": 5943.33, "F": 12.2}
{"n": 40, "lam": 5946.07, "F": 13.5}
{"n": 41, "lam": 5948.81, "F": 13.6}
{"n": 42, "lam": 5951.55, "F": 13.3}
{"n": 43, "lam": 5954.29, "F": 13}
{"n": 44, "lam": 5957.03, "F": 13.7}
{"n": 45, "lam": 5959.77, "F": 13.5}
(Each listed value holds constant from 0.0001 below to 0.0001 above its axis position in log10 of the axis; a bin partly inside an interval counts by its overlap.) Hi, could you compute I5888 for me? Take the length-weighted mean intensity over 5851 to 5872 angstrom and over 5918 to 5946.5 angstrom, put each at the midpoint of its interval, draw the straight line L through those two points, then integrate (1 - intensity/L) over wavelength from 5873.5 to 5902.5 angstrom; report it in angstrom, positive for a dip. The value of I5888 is 2.1 angstrom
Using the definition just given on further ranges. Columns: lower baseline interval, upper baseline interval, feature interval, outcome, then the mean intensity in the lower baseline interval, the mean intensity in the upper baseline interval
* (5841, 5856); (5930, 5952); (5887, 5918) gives 2.1 angstrom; 13.7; 13.2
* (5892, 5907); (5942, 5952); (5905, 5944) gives -2.4 angstrom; 12.2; 13.1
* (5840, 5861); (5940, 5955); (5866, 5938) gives 1.0 angstrom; 13.5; 13.1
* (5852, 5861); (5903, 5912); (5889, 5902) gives 1.8 angstrom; 13.2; 13.4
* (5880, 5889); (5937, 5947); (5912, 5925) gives -0.8 angstrom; 12.5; 13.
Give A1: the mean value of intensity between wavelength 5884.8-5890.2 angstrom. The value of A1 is 11.5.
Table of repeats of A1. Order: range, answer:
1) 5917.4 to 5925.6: 13.6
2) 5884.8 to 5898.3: 11.3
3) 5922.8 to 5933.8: 13.7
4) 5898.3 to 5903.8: 12.6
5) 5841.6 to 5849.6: 13.7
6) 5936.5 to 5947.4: 13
